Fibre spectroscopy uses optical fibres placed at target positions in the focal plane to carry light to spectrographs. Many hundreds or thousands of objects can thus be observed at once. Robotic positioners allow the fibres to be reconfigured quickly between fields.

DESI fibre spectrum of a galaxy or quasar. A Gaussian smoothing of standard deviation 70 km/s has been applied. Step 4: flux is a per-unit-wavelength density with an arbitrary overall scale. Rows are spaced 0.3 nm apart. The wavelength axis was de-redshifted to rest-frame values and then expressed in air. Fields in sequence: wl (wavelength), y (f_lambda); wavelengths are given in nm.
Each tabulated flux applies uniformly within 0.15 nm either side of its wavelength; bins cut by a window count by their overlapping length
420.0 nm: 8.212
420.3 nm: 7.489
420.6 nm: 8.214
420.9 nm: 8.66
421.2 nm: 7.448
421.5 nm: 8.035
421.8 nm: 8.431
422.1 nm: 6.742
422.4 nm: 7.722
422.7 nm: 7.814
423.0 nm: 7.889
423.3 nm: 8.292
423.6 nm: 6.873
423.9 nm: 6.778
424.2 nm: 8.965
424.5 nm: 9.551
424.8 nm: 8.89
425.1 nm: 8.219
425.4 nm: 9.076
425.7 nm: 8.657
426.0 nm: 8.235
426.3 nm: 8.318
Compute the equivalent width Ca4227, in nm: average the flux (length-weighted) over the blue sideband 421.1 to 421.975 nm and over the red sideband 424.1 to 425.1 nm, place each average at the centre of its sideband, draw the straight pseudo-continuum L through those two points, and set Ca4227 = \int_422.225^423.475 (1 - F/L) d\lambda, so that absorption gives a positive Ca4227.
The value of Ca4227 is 0.079 nm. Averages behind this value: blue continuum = 7.97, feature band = 7.88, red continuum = 9.01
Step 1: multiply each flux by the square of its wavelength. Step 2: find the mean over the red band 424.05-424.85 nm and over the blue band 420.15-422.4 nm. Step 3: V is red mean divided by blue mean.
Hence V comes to 1.19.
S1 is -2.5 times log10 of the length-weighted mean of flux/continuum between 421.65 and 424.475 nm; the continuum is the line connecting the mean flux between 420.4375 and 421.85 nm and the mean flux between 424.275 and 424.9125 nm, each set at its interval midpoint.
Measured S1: 0.122 mag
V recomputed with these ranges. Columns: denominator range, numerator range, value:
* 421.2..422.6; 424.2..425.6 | 1.18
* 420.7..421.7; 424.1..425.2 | 1.12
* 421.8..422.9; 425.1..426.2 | 1.15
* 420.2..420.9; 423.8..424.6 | 1.07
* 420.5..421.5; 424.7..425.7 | 1.10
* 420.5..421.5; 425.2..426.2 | 1.09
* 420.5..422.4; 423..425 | 1.05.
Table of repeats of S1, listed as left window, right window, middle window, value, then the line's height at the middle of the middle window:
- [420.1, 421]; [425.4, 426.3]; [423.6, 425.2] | 0.010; 8.41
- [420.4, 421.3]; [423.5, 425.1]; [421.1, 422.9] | 0.061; 8.16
